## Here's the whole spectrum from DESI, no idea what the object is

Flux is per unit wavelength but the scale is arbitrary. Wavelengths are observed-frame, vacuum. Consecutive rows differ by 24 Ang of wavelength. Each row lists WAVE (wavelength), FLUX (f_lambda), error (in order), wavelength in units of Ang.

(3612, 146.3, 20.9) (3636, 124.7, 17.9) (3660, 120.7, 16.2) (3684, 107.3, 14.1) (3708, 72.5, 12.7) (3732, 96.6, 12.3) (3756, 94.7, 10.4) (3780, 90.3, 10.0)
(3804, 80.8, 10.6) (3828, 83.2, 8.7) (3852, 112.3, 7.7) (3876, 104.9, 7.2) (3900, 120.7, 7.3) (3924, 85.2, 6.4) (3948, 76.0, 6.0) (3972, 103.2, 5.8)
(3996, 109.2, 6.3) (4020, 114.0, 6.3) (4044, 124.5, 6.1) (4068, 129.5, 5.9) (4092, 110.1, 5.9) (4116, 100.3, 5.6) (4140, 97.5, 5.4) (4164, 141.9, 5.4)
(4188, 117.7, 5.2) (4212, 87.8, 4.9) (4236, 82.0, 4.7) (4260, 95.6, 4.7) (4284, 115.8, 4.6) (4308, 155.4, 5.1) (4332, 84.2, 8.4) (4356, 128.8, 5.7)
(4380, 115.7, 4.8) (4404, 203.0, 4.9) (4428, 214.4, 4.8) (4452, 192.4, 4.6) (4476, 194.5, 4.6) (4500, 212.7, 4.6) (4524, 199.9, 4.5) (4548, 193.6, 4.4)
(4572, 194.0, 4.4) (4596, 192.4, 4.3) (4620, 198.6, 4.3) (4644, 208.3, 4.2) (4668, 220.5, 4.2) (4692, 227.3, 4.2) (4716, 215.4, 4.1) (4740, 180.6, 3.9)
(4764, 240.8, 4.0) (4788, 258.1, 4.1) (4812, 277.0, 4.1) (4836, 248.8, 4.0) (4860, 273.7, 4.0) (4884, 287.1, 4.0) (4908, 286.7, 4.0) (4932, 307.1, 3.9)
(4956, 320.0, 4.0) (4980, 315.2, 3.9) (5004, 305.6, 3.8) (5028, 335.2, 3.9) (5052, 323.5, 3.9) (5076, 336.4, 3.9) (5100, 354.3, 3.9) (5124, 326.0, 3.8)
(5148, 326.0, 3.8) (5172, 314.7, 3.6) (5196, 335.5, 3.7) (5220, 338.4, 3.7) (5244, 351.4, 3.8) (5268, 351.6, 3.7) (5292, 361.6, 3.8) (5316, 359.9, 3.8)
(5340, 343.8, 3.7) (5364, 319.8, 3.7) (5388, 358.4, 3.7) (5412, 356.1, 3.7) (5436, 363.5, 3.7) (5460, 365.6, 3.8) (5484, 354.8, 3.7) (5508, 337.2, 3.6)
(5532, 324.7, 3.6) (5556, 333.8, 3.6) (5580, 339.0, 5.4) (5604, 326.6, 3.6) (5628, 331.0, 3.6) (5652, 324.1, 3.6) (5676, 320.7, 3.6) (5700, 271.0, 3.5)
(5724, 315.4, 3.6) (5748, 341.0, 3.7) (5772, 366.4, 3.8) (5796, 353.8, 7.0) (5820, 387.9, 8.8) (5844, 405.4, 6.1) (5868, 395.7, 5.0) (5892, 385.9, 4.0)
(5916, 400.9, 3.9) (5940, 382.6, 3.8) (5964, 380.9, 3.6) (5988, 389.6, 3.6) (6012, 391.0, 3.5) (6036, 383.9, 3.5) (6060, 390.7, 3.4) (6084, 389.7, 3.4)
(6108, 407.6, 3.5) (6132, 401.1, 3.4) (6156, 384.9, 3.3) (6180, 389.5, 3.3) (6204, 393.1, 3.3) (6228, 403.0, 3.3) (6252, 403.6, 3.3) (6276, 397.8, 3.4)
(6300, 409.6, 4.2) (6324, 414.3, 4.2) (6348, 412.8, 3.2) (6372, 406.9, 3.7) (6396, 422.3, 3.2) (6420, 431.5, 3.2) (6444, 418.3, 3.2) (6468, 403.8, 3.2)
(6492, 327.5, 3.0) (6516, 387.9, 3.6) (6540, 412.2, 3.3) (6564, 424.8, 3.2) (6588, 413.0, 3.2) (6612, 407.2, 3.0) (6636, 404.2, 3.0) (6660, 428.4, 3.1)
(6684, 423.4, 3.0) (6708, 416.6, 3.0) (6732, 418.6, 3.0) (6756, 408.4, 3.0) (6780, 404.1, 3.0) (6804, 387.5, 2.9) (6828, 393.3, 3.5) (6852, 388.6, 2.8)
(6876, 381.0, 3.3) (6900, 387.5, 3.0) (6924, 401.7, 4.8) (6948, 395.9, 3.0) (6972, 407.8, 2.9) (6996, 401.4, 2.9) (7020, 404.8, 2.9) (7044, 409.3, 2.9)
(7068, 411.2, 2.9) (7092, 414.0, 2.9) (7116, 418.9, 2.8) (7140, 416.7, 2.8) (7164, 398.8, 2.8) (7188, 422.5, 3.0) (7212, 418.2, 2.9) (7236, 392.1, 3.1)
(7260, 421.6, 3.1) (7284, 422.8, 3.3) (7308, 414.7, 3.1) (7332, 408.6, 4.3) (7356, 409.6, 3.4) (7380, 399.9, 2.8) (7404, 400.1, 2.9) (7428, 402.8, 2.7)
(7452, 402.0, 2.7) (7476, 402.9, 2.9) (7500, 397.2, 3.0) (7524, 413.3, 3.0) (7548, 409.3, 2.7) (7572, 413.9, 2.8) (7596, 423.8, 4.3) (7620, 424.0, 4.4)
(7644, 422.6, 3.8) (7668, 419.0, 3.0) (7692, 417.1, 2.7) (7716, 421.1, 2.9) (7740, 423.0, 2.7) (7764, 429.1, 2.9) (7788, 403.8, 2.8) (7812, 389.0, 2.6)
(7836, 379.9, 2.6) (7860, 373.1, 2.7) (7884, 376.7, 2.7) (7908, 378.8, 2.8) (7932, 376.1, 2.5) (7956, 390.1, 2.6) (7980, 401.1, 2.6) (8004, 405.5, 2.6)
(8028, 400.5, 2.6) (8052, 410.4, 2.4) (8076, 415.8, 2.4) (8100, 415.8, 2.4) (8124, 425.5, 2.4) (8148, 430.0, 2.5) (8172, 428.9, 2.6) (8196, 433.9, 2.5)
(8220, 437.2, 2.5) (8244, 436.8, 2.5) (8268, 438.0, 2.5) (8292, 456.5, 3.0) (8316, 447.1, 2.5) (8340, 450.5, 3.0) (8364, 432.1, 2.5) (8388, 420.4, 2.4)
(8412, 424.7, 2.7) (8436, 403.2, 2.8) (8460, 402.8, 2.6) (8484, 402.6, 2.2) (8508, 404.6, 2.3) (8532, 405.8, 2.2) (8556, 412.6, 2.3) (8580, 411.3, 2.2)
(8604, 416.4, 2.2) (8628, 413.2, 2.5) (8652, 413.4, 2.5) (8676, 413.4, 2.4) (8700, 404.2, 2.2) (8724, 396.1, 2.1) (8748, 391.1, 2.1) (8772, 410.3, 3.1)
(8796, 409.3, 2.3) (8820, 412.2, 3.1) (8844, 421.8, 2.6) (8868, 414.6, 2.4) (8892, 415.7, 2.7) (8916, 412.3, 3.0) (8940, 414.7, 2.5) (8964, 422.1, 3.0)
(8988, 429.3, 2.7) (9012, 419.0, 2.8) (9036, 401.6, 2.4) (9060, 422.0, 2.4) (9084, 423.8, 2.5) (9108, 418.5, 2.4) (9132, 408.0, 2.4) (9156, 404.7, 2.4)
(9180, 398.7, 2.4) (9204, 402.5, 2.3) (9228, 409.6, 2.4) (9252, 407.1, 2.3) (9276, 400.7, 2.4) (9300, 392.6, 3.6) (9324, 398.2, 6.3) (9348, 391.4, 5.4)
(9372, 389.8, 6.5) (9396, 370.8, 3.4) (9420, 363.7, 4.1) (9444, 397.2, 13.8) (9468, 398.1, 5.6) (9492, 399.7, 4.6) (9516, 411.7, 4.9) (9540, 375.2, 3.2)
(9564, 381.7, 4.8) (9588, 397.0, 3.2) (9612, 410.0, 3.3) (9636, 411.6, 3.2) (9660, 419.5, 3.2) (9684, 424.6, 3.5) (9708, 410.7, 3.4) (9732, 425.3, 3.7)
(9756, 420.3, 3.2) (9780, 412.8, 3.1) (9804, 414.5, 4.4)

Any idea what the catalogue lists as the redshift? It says 0.102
